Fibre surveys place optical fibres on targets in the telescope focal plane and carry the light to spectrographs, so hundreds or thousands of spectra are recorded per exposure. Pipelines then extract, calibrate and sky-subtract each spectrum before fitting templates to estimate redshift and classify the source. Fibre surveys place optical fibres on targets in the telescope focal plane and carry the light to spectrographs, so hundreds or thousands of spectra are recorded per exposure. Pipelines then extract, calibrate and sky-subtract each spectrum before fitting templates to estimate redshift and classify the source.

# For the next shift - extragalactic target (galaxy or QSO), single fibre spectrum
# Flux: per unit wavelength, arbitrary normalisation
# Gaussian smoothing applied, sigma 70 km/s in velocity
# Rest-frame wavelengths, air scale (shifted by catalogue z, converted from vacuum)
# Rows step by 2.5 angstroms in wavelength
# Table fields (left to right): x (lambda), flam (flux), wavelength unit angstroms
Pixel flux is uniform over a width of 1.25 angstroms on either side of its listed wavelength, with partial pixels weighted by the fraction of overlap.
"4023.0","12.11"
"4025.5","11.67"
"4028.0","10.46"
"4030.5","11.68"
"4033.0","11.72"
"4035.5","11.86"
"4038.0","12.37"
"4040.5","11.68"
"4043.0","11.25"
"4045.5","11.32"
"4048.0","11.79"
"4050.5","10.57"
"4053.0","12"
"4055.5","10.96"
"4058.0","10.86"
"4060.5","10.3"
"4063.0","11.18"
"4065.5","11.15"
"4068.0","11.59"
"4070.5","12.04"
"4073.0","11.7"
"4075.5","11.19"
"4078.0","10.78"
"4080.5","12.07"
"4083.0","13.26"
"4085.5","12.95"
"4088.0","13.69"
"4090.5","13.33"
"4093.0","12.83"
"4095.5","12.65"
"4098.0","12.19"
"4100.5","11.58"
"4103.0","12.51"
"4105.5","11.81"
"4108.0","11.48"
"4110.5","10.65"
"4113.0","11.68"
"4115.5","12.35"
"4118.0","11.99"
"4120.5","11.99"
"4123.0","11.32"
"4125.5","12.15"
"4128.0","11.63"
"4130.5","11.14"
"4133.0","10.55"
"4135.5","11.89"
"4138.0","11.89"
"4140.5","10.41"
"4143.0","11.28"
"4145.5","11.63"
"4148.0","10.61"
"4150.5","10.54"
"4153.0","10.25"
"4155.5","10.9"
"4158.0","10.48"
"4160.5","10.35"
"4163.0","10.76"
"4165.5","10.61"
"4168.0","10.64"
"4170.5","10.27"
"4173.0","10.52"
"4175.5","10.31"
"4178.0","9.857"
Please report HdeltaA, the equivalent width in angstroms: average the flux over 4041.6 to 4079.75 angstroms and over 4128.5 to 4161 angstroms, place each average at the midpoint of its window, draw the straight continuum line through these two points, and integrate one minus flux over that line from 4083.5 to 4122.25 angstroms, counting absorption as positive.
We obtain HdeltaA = -4.0 angstroms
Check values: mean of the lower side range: 11.3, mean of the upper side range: 10.9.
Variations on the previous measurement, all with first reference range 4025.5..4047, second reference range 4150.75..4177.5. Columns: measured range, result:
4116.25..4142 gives -1.7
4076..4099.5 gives -3.1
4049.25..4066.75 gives 0.6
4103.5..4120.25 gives -1.2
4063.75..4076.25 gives -0.3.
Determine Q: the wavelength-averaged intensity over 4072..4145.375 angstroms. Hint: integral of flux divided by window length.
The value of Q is 11.9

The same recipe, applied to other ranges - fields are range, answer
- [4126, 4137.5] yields 11.4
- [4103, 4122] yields 11.8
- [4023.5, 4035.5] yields 11.5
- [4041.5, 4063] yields 11.1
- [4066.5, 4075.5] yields 11.7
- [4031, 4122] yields 11.8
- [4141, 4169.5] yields 10.7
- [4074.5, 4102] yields 12.4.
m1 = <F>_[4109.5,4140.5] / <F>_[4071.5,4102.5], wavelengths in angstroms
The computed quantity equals 0.9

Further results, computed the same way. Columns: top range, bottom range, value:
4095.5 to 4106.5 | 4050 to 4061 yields 1.10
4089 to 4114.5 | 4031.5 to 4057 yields 1.05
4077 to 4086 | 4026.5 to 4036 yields 1.07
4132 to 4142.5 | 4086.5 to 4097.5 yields 0.86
